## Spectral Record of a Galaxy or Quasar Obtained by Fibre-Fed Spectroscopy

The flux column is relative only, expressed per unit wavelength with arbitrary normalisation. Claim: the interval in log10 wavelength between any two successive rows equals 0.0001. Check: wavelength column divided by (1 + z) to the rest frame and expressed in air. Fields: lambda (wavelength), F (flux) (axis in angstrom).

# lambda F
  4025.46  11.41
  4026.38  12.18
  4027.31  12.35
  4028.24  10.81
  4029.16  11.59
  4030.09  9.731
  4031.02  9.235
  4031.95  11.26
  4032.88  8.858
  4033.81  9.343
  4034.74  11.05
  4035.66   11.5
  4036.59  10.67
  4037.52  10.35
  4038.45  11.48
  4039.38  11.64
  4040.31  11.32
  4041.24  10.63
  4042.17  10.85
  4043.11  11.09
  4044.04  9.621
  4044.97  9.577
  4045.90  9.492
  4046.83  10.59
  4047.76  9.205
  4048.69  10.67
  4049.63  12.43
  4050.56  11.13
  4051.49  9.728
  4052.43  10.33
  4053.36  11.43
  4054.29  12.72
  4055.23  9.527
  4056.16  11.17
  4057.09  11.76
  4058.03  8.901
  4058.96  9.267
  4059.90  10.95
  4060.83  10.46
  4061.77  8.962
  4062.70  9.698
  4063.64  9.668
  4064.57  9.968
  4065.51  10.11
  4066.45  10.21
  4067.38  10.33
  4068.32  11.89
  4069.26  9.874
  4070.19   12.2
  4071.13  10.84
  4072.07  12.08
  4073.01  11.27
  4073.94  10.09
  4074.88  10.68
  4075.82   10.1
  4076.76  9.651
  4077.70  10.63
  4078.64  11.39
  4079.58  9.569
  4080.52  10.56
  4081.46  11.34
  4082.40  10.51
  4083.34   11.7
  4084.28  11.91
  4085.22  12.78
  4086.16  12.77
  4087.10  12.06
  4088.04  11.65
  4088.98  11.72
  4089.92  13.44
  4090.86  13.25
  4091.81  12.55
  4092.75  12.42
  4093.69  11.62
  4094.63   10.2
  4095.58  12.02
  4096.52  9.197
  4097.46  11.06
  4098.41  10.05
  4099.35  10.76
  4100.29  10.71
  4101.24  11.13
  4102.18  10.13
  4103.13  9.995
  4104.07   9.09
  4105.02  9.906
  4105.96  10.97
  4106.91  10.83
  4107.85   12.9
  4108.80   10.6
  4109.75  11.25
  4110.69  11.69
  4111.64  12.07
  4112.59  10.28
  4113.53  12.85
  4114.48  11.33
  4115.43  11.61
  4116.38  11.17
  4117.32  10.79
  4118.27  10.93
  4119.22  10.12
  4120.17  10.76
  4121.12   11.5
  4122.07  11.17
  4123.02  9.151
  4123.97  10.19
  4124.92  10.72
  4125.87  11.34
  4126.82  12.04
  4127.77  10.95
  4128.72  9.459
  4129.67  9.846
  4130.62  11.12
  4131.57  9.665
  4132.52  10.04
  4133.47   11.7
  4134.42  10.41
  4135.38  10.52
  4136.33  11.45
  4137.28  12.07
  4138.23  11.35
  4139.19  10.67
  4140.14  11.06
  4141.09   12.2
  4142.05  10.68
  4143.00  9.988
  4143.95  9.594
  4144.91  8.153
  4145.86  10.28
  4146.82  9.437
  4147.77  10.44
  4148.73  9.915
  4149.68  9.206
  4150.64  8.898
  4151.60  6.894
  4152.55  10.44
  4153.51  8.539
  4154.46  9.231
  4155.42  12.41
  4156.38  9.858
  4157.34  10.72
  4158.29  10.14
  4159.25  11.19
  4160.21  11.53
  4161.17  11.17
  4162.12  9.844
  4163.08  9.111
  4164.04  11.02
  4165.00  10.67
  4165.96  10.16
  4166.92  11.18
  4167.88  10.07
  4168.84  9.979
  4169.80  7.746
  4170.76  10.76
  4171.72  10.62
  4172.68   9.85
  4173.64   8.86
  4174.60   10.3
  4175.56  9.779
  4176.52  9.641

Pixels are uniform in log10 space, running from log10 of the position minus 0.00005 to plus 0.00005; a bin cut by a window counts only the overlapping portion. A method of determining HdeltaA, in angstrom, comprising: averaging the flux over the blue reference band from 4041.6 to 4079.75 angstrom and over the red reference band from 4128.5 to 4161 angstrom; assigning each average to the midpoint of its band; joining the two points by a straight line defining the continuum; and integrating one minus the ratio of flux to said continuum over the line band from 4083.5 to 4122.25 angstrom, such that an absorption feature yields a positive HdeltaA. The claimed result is -3.4 angstrom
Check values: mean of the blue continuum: 10.5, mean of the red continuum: 10.3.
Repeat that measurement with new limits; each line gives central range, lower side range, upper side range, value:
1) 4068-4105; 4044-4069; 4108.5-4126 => -1.5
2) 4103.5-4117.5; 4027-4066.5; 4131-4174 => -1.1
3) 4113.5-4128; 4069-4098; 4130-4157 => -0.5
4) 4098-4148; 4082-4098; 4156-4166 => 2.1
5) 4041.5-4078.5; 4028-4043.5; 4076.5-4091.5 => 2.1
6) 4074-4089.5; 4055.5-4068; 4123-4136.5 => -1.4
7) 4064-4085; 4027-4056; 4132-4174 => -0.5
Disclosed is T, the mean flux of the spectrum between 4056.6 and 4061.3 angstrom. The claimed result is 10.3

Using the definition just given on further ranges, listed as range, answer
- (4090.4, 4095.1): 12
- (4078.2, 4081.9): 10.7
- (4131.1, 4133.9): 10.5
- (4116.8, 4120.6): 10.7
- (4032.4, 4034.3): 9.12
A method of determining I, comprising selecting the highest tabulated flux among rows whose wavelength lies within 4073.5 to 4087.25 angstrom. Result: 12.78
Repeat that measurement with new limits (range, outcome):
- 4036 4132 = 13.44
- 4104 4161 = 12.9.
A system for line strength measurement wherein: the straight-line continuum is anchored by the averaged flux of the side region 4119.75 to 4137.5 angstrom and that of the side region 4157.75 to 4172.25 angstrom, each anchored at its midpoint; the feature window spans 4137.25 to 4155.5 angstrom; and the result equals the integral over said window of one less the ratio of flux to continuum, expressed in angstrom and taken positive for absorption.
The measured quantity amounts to 1.0 angstrom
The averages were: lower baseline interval 10.7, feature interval 9.97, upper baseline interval 10.3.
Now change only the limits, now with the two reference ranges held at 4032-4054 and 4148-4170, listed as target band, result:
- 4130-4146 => -0.81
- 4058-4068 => 0.53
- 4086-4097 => -1.62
